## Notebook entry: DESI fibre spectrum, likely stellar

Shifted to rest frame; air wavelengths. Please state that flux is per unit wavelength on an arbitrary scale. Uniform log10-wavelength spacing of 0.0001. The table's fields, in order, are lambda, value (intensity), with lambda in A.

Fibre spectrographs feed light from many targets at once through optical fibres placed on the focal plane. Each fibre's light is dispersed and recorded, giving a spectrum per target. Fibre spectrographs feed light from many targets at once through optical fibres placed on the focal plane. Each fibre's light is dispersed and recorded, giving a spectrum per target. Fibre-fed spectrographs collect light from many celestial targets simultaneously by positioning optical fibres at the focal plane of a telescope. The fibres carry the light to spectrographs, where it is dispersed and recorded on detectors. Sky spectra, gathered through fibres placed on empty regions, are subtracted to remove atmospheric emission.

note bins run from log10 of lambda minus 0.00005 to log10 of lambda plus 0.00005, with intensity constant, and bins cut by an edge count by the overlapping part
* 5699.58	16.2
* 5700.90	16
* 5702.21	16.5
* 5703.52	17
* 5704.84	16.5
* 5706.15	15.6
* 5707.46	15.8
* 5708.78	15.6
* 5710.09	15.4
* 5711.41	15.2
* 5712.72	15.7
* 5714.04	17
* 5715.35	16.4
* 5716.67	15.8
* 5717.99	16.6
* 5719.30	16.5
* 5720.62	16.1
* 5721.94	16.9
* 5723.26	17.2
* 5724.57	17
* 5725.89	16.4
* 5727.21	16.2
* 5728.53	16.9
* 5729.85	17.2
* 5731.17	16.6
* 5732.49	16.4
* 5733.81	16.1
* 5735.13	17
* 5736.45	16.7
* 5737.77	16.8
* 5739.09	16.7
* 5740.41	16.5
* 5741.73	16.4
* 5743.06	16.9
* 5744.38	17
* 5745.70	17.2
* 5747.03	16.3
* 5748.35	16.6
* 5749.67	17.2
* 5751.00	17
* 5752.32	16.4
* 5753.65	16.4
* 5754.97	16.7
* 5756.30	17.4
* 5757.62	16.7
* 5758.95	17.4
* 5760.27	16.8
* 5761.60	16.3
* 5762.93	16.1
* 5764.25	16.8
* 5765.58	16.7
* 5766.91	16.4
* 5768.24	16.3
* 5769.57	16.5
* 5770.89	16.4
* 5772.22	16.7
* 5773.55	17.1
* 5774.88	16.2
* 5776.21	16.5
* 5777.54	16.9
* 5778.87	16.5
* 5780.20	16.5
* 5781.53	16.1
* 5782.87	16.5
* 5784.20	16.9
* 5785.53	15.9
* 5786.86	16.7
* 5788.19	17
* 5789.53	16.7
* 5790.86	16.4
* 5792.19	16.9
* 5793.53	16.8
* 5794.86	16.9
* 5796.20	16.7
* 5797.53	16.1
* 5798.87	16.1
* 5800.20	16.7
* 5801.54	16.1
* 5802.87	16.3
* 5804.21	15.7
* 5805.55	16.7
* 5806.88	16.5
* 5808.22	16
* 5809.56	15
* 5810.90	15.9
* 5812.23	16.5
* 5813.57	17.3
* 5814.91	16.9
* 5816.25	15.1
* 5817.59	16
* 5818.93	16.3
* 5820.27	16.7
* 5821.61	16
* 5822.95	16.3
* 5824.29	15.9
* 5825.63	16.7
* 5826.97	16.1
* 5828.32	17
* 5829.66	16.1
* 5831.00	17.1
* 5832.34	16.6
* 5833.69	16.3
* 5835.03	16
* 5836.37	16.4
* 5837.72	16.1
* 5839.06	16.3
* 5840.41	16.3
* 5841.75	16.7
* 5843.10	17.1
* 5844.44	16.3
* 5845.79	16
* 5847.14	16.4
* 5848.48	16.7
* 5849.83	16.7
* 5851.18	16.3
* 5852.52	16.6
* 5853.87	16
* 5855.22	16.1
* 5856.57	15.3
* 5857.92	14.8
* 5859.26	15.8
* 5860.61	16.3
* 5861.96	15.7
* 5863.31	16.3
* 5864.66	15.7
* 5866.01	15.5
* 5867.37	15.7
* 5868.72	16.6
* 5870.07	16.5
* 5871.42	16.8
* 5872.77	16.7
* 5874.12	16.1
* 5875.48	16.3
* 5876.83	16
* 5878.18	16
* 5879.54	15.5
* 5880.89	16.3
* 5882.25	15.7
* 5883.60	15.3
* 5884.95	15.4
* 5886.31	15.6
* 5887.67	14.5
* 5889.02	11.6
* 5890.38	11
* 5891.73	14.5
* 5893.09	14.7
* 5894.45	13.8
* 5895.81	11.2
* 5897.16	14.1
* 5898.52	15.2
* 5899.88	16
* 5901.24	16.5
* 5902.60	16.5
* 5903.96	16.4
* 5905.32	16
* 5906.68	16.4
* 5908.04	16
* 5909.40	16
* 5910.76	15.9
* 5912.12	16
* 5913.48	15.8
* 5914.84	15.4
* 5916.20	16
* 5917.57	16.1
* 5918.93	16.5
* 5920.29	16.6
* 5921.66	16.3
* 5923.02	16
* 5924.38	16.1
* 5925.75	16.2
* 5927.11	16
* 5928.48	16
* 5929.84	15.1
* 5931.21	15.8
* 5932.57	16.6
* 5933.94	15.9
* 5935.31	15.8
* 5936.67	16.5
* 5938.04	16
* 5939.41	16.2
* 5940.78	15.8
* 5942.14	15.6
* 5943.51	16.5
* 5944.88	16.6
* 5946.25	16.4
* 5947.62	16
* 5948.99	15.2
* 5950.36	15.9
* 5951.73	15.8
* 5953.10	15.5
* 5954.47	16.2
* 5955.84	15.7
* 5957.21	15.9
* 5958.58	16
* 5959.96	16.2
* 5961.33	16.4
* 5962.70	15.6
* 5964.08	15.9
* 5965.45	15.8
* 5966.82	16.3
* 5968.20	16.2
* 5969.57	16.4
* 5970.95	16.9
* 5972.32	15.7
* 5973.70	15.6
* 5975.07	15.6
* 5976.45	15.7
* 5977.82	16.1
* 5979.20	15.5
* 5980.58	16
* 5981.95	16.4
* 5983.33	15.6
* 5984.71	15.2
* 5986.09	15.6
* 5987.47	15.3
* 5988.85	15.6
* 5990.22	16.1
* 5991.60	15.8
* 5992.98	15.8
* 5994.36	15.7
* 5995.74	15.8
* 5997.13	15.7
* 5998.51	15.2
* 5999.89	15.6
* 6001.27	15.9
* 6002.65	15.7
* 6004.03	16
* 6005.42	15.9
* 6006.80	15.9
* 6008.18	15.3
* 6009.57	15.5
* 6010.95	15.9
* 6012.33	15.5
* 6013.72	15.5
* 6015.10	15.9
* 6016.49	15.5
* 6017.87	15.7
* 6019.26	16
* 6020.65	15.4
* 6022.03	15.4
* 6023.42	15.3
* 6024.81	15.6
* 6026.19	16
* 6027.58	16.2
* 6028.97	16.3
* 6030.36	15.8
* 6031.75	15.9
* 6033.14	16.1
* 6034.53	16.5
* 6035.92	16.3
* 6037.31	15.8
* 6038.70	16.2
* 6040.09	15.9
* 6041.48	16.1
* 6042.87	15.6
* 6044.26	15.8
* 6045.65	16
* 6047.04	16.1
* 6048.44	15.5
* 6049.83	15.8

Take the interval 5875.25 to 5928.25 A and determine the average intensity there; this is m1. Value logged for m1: 15.4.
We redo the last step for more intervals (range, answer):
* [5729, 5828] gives 16.5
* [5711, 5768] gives 16.6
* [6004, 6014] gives 15.7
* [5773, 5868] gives 16.3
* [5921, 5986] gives 16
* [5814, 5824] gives 16.2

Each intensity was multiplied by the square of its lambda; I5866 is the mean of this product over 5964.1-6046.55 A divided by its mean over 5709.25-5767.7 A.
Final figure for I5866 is 1.0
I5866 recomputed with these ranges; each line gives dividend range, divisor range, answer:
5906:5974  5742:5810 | 1.02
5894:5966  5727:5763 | 1.01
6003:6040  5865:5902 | 1.09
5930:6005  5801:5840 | 1.03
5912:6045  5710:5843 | 1.03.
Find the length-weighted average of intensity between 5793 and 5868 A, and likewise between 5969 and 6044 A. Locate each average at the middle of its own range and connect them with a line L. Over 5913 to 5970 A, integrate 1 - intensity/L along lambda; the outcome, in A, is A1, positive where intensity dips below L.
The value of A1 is -0.2 A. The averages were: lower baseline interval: 16.2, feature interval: 16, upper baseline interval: 15.8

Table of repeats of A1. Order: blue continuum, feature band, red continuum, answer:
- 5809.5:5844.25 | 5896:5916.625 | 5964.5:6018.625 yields 0.40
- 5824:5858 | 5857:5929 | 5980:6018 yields 2.42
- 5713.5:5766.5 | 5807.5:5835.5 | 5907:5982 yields 0.23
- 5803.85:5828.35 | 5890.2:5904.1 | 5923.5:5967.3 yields 1.28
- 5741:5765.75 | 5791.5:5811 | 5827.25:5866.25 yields 0.21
